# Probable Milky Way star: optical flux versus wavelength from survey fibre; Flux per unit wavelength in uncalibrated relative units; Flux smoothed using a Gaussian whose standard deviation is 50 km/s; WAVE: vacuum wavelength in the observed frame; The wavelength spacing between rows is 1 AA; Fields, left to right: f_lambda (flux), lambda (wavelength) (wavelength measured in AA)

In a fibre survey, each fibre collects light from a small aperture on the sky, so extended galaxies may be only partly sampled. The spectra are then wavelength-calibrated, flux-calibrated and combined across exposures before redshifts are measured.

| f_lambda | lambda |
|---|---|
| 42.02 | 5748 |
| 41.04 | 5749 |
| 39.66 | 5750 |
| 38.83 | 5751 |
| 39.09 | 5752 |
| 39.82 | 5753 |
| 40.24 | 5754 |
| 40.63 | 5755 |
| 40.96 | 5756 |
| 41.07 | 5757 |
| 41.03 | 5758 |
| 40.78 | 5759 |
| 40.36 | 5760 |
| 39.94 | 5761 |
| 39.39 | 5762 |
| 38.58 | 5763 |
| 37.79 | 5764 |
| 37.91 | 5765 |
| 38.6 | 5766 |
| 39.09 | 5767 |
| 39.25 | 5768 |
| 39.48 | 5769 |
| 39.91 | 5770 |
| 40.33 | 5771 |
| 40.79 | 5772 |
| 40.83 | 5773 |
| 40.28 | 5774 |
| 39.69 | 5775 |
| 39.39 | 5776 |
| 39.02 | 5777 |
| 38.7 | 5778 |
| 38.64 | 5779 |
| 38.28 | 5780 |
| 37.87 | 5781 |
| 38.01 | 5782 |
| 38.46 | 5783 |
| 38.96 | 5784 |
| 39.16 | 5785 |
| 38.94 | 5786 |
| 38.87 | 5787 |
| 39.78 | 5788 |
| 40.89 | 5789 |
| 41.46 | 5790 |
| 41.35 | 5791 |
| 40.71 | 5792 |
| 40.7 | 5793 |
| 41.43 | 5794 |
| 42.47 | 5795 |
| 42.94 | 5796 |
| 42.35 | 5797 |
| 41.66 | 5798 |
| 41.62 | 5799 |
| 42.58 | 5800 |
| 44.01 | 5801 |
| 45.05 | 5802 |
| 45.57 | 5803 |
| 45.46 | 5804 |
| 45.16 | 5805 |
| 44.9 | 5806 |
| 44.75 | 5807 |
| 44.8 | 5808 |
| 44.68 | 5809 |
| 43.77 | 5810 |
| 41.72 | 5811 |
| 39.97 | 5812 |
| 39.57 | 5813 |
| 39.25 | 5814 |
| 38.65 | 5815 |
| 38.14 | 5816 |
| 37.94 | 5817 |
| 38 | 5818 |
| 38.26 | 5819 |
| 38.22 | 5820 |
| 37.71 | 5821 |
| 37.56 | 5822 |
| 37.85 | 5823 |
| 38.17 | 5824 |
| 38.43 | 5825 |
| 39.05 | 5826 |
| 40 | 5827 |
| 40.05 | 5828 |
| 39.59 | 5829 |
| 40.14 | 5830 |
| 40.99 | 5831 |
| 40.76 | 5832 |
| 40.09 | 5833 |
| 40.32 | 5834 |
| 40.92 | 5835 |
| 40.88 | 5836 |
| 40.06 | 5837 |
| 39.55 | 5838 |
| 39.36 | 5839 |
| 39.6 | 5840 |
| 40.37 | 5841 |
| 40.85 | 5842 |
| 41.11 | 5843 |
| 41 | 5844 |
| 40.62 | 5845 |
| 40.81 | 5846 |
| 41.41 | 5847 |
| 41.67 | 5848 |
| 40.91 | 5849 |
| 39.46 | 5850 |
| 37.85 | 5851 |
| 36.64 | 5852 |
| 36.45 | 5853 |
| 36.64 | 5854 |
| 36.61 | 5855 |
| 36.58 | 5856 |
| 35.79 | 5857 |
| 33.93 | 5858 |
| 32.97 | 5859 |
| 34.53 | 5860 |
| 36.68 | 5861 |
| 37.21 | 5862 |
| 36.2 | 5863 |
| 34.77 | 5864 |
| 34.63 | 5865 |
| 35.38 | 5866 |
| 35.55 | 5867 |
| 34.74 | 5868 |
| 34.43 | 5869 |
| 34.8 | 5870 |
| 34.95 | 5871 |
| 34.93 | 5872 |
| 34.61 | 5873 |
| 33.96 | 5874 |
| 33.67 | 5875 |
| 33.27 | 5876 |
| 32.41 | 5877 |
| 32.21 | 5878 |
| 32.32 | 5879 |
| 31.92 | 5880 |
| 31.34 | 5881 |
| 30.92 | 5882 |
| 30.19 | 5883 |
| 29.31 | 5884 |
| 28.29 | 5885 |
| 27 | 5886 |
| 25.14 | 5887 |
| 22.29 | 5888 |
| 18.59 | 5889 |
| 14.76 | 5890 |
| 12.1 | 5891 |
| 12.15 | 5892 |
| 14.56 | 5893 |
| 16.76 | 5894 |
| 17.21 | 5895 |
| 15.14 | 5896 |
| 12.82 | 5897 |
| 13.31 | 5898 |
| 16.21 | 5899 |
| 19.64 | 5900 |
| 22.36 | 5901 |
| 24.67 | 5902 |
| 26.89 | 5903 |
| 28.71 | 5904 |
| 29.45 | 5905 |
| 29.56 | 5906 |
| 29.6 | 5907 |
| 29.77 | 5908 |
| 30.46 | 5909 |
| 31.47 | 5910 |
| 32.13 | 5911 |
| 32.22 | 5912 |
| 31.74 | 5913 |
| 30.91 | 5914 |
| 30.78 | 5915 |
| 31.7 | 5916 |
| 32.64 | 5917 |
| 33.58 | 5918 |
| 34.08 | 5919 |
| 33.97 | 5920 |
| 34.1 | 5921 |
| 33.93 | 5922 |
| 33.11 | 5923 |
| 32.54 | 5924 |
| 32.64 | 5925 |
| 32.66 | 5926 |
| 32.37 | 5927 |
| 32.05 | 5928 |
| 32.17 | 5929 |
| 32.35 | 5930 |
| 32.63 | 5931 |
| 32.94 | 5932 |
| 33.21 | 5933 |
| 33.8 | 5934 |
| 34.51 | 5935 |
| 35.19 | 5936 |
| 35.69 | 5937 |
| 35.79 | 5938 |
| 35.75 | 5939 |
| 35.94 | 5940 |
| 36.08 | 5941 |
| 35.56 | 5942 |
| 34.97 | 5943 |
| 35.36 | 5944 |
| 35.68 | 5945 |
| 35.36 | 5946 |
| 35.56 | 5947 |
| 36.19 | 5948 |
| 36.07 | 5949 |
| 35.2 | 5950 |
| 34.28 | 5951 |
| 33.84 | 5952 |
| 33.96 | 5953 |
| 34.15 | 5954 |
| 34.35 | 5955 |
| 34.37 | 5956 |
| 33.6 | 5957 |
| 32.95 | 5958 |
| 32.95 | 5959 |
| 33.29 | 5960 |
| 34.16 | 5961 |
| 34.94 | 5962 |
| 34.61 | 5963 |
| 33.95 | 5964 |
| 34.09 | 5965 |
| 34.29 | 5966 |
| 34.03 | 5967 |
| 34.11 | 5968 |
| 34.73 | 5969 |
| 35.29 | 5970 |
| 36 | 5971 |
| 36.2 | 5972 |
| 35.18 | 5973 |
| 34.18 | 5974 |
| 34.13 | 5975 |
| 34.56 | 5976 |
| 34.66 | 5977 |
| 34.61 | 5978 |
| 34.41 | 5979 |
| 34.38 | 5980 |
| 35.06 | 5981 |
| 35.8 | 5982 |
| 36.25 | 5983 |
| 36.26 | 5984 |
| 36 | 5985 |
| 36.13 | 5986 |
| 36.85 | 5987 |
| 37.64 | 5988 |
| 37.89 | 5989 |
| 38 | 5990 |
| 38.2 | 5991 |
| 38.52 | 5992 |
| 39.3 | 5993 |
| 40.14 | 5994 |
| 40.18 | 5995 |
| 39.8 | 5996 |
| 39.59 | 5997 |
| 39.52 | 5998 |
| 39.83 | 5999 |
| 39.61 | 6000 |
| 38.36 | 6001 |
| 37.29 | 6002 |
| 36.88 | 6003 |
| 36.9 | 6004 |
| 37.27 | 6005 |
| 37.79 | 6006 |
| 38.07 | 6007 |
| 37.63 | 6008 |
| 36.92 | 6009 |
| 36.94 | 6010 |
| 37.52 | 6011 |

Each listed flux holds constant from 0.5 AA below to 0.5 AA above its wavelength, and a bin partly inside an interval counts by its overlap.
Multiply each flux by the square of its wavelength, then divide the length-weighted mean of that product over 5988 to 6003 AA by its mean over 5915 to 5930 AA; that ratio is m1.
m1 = 1.2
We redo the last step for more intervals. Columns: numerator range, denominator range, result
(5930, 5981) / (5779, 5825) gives 0.89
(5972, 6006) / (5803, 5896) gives 1.09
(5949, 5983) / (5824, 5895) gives 1.04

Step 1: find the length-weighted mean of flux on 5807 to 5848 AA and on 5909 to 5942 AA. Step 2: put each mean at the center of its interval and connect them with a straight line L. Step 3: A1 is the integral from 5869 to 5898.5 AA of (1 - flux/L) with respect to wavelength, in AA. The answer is 8.64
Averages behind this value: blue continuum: 40.1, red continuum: 33.3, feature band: 25.7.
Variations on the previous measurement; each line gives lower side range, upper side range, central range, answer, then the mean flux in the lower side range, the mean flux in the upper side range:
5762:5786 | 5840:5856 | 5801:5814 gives -1.45 AA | 39.1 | 39.4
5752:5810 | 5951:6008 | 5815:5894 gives 8.43 AA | 40.8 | 36.1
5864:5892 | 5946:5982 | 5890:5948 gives 5.22 AA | 29.9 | 34.6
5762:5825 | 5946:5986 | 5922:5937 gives 1.16 AA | 40.4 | 34.7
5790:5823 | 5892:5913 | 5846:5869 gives -3.38 AA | 41.5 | 23.6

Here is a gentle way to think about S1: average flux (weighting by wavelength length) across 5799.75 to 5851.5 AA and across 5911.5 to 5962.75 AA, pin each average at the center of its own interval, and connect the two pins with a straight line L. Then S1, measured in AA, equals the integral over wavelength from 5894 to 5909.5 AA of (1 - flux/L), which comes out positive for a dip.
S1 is 5.66 AA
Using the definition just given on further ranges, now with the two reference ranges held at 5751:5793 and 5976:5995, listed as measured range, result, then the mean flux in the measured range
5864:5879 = 1.59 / 34.2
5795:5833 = -1.96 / 41.1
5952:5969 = 1.40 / 34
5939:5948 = 0.40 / 35.6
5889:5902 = 7.50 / 16.1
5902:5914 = 2.47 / 30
